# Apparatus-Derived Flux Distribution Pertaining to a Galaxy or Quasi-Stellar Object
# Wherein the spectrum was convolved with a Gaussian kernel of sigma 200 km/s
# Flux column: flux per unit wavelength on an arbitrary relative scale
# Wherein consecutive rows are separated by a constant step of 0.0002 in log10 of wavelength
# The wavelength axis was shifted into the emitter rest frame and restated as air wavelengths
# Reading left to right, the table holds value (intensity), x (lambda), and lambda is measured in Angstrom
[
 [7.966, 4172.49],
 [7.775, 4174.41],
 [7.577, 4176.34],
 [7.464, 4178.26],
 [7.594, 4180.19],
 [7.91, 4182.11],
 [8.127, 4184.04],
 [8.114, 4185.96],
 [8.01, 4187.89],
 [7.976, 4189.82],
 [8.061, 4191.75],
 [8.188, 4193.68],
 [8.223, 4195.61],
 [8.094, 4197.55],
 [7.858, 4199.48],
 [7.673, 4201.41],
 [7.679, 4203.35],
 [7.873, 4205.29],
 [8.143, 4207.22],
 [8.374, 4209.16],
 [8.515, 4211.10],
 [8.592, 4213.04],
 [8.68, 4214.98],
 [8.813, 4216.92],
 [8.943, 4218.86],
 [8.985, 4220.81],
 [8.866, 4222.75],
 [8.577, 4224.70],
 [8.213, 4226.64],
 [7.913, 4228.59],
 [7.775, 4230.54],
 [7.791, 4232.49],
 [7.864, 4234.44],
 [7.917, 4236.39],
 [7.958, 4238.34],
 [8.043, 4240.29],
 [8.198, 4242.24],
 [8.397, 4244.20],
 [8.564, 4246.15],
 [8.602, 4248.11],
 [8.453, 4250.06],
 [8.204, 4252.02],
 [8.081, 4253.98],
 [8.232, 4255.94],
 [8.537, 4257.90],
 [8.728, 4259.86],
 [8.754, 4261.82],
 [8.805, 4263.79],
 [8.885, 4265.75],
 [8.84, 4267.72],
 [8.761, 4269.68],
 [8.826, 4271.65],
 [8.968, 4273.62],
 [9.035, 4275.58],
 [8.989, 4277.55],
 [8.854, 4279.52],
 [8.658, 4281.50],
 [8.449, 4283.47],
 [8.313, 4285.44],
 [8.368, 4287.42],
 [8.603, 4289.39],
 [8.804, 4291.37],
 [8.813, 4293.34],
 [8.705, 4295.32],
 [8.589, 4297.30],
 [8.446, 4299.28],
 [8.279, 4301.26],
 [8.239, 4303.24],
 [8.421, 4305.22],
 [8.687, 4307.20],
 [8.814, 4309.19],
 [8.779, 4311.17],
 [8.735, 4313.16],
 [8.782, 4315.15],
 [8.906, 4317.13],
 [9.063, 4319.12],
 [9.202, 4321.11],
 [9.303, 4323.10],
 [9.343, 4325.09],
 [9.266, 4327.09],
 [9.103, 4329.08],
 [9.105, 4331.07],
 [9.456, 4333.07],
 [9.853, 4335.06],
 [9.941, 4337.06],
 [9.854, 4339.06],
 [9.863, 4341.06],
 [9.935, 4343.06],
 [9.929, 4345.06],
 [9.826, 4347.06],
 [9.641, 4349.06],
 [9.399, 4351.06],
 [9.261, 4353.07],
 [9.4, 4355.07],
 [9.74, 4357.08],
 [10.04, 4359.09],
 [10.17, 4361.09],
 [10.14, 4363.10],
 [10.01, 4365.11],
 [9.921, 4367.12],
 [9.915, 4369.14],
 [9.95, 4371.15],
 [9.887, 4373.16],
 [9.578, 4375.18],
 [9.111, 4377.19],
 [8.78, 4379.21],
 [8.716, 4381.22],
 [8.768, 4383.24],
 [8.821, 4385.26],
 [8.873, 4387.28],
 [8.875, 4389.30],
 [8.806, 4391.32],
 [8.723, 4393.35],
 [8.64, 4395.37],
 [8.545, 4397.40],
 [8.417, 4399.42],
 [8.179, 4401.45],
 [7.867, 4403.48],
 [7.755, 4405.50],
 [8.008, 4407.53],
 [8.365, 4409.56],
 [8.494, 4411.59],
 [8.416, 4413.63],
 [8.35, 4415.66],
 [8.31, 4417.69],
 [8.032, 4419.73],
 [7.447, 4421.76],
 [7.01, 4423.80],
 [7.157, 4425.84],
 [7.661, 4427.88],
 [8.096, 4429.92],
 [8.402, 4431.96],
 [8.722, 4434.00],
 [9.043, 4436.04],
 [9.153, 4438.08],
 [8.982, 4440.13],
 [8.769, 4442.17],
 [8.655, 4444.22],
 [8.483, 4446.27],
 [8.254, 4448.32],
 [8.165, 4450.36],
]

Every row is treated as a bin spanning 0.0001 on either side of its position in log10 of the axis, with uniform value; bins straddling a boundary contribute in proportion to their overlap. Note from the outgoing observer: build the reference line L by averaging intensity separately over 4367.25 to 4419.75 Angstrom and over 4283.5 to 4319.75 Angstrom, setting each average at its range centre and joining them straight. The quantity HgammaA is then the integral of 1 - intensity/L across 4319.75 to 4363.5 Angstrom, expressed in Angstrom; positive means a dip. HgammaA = -4.8 Angstrom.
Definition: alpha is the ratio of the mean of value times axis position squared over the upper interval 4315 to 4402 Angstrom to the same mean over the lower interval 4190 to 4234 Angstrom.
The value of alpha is 1.2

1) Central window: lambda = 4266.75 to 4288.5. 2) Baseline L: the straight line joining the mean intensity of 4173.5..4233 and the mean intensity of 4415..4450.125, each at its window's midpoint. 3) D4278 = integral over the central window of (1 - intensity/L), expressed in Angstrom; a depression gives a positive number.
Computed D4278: -1.5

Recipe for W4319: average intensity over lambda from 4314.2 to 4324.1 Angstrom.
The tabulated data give 9.06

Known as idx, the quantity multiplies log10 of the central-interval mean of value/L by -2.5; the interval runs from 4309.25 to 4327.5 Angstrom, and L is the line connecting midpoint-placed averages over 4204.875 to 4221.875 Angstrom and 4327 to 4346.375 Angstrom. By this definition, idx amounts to 0.06 mag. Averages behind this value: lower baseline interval 8.57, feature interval 9.02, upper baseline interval 9.65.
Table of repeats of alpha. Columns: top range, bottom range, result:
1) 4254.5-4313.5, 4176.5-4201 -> 1.14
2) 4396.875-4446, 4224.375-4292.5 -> 1.05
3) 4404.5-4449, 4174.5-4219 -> 1.14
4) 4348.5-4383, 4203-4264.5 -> 1.22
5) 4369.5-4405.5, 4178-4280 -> 1.14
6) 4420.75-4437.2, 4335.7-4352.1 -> 0.84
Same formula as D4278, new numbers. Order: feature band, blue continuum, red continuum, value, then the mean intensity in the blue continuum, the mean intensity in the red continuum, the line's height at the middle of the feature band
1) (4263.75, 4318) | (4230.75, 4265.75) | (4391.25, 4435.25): -2.8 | 8.31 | 8.14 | 8.27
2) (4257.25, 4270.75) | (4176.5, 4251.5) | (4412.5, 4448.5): -0.9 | 8.18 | 8.27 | 8.2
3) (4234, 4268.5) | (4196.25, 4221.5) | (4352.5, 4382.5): 1.1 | 8.31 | 9.64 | 8.67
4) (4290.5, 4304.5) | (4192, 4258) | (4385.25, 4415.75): -0.4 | 8.25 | 8.44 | 8.33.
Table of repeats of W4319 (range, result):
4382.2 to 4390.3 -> 8.83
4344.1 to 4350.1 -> 9.81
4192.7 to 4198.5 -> 8.16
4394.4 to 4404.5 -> 8.33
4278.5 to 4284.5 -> 8.65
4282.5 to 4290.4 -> 8.43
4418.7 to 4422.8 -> 7.73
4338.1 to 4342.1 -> 9.86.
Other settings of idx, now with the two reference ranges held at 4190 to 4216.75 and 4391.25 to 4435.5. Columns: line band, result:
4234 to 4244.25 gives 0.016 mag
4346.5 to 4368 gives -0.197 mag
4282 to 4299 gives -0.054 mag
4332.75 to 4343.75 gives -0.203 mag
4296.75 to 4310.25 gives -0.044 mag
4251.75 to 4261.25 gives -0.030 mag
